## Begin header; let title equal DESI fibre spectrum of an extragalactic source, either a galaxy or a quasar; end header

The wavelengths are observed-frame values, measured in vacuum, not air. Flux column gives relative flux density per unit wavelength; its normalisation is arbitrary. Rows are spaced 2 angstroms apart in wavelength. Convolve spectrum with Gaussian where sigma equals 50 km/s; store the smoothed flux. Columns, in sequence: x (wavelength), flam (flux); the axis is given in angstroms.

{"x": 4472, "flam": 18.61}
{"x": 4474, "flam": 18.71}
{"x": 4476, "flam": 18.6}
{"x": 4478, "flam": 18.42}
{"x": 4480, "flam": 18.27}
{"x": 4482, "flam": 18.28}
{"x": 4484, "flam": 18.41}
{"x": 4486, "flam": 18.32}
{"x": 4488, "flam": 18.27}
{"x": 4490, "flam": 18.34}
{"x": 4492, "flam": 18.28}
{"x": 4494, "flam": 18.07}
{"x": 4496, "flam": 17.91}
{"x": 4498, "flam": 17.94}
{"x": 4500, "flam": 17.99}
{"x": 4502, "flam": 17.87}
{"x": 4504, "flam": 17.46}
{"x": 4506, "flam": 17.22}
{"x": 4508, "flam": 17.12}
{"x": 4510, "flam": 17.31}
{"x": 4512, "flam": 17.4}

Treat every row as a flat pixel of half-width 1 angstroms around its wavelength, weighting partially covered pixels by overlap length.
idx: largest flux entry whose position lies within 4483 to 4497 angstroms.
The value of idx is 18.41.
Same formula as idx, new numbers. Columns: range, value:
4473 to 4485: 18.71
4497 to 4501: 17.99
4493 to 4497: 18.07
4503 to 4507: 17.46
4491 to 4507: 18.28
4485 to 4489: 18.32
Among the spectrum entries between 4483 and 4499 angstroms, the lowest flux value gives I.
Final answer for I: 17.91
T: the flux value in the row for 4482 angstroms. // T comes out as 18.28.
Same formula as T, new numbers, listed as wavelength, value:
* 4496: 17.91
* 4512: 17.4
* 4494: 18.07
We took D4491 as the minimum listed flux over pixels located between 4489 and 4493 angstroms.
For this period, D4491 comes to 18.28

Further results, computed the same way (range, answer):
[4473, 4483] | 18.27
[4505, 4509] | 17.12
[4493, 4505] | 17.46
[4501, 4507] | 17.22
